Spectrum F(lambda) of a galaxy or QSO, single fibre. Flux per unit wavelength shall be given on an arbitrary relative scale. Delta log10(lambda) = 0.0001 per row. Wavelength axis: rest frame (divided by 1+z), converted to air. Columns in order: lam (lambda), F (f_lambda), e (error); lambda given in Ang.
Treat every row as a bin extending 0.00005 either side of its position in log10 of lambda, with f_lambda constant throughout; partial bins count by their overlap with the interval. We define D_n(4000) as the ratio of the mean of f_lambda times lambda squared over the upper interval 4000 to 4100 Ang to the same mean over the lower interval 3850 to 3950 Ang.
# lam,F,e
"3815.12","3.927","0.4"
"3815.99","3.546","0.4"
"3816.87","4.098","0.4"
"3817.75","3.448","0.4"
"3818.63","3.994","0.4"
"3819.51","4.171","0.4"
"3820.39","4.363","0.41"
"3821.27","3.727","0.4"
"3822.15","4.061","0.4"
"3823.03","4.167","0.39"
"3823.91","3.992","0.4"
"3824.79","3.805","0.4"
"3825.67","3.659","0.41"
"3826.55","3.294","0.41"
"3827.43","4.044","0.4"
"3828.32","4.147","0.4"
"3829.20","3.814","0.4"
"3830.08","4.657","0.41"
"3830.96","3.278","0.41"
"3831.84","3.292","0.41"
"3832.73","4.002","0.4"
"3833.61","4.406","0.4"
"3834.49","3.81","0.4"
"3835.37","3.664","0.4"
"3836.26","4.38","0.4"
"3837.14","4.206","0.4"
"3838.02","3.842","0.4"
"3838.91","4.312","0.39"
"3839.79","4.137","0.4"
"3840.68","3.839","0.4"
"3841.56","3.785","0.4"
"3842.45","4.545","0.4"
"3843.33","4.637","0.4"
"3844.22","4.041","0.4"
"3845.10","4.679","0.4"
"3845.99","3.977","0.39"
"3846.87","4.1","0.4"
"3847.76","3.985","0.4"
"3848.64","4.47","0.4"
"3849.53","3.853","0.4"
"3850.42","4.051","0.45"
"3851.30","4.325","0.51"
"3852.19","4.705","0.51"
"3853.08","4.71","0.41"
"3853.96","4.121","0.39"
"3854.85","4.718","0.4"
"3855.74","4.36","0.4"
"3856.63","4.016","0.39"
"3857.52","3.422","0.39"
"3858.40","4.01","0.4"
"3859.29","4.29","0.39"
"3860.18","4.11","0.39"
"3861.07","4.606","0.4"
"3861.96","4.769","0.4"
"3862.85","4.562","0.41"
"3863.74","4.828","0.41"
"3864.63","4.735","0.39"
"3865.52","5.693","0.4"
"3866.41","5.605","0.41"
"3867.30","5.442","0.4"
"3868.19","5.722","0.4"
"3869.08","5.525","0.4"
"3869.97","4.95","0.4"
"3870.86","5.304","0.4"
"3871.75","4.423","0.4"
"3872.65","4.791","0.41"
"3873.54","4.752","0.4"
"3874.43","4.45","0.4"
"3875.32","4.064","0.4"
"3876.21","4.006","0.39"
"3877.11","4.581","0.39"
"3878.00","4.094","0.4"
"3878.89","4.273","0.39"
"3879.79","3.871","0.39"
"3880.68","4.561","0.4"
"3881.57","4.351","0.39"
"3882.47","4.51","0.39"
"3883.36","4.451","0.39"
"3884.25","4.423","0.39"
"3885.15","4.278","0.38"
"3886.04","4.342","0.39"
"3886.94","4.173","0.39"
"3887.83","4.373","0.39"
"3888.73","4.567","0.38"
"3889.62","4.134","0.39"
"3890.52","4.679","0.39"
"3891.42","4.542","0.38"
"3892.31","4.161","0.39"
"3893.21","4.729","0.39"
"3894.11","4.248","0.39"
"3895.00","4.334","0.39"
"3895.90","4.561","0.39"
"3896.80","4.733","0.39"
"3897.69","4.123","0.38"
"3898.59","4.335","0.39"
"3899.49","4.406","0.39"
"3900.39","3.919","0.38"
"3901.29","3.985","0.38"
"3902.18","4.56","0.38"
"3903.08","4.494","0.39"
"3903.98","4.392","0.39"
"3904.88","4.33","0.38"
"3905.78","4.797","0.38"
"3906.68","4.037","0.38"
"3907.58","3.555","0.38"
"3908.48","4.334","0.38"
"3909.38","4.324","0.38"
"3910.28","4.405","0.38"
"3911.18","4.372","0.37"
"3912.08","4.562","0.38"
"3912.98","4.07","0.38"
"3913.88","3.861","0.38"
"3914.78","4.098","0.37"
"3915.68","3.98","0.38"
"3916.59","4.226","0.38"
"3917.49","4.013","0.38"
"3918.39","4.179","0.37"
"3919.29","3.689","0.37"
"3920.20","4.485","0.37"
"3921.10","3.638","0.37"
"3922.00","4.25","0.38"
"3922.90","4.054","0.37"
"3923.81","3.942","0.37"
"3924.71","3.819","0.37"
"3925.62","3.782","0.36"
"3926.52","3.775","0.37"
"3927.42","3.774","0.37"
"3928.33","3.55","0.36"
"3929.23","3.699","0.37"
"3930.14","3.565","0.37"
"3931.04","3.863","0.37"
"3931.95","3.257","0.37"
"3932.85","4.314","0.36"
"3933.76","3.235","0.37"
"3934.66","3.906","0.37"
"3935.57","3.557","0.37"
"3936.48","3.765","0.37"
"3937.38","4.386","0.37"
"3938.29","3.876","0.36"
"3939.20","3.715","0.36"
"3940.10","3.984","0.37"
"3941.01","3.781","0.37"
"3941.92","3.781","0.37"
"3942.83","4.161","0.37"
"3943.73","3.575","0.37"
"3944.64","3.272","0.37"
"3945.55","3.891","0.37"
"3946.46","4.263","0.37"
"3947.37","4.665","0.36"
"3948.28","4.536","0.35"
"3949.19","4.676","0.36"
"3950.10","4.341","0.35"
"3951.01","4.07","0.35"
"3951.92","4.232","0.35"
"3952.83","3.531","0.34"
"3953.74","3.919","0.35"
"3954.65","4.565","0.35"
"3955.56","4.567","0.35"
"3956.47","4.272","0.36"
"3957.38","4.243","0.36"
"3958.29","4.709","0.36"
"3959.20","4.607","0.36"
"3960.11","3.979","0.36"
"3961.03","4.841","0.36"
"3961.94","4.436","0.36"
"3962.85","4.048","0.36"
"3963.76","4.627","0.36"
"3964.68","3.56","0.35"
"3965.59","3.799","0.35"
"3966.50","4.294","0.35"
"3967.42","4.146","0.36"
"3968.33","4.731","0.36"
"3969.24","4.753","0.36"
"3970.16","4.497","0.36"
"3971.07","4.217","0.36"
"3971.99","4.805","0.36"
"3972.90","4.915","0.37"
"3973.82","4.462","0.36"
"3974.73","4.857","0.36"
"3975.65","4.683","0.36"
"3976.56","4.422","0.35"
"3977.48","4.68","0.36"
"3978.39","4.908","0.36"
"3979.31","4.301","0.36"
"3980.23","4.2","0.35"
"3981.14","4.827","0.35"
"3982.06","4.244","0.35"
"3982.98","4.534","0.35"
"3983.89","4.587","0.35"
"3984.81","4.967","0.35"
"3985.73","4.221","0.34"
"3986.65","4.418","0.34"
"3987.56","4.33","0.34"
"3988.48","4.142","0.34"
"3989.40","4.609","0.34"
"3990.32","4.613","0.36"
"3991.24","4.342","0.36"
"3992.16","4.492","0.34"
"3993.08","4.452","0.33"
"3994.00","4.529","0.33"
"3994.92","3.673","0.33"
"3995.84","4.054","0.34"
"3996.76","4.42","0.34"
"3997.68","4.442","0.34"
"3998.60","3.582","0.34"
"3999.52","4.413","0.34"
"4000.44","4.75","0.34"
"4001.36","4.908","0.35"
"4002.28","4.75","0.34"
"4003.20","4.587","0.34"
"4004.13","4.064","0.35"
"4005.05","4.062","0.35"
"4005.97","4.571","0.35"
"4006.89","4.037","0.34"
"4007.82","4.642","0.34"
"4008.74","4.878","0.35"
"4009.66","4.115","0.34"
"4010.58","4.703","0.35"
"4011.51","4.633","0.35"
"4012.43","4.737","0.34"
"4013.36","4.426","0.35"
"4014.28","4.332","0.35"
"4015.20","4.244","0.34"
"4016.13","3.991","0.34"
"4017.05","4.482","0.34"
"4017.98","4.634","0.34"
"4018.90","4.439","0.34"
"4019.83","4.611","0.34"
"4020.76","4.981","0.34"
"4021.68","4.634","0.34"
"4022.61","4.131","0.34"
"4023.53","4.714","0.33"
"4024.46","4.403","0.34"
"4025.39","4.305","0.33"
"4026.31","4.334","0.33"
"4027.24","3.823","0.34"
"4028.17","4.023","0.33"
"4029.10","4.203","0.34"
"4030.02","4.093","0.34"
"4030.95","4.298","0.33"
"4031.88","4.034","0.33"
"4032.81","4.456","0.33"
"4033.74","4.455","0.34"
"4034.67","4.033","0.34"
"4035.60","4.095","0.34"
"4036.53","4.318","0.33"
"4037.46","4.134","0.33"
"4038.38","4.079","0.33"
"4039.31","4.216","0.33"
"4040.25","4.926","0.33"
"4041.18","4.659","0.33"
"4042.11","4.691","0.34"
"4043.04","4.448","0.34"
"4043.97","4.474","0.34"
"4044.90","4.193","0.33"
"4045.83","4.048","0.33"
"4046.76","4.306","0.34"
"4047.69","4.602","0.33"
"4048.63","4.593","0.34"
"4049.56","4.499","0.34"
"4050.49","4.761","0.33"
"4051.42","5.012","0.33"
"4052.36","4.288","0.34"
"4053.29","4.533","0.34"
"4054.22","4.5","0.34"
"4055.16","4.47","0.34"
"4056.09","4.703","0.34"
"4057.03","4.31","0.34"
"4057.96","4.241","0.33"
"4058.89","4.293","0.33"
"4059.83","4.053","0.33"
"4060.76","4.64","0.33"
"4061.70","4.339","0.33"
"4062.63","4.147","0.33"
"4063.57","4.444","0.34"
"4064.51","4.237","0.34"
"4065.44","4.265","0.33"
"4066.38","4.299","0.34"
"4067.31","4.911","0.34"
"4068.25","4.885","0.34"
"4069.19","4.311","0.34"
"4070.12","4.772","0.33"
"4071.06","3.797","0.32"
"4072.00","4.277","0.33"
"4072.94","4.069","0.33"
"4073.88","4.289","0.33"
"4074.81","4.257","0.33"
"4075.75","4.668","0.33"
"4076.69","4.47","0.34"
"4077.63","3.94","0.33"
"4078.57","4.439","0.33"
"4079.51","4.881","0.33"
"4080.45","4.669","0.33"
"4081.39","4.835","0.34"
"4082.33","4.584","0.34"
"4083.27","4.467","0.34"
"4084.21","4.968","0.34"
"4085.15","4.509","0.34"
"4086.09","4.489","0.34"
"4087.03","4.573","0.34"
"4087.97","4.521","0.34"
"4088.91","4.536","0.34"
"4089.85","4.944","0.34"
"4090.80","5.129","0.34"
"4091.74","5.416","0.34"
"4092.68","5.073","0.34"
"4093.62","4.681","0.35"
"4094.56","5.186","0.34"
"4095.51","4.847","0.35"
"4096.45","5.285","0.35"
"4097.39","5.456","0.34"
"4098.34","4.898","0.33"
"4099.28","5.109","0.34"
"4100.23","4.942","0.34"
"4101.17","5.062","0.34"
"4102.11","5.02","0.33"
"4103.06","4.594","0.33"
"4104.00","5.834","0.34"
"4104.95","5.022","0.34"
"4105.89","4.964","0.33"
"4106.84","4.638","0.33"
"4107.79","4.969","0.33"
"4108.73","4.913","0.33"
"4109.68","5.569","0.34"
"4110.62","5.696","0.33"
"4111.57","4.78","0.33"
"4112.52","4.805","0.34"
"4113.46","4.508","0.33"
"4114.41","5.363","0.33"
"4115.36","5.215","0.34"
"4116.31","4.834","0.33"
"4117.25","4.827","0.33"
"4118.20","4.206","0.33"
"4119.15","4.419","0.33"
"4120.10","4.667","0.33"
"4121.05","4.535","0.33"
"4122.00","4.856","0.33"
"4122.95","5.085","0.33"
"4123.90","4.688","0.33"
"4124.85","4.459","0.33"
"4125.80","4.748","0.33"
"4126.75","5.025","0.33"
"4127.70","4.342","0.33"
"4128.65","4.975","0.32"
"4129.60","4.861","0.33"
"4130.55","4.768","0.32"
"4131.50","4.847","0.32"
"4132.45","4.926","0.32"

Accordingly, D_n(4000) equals 1.14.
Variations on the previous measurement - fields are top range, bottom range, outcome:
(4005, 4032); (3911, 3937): 1.18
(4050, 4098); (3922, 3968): 1.21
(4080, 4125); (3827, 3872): 1.27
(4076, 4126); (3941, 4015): 1.18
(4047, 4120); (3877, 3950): 1.24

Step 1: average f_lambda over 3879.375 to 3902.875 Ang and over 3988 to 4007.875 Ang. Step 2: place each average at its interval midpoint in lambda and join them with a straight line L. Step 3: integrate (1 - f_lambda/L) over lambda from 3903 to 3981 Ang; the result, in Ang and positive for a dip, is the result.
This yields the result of 3.59 Ang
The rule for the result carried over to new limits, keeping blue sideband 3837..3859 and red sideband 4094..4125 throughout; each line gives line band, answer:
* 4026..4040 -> 1.62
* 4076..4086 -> 0.60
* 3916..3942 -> 3.34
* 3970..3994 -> 0.28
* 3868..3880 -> -0.99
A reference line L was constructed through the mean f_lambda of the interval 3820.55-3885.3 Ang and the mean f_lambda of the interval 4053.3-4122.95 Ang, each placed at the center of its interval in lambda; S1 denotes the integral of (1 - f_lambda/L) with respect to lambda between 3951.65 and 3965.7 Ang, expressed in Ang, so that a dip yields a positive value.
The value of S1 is 0.7 Ang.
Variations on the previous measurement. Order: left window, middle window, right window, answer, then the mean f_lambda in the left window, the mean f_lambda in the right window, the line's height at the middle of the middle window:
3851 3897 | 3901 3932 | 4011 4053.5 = 3.04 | 4.54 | 4.4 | 4.5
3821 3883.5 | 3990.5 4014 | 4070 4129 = 0.97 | 4.32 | 4.79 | 4.6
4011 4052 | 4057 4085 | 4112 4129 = 0.78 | 4.4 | 4.75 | 4.55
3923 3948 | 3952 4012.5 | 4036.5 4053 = -4.74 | 3.83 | 4.46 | 4.1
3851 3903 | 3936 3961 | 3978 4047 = 1.73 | 4.51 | 4.39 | 4.45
